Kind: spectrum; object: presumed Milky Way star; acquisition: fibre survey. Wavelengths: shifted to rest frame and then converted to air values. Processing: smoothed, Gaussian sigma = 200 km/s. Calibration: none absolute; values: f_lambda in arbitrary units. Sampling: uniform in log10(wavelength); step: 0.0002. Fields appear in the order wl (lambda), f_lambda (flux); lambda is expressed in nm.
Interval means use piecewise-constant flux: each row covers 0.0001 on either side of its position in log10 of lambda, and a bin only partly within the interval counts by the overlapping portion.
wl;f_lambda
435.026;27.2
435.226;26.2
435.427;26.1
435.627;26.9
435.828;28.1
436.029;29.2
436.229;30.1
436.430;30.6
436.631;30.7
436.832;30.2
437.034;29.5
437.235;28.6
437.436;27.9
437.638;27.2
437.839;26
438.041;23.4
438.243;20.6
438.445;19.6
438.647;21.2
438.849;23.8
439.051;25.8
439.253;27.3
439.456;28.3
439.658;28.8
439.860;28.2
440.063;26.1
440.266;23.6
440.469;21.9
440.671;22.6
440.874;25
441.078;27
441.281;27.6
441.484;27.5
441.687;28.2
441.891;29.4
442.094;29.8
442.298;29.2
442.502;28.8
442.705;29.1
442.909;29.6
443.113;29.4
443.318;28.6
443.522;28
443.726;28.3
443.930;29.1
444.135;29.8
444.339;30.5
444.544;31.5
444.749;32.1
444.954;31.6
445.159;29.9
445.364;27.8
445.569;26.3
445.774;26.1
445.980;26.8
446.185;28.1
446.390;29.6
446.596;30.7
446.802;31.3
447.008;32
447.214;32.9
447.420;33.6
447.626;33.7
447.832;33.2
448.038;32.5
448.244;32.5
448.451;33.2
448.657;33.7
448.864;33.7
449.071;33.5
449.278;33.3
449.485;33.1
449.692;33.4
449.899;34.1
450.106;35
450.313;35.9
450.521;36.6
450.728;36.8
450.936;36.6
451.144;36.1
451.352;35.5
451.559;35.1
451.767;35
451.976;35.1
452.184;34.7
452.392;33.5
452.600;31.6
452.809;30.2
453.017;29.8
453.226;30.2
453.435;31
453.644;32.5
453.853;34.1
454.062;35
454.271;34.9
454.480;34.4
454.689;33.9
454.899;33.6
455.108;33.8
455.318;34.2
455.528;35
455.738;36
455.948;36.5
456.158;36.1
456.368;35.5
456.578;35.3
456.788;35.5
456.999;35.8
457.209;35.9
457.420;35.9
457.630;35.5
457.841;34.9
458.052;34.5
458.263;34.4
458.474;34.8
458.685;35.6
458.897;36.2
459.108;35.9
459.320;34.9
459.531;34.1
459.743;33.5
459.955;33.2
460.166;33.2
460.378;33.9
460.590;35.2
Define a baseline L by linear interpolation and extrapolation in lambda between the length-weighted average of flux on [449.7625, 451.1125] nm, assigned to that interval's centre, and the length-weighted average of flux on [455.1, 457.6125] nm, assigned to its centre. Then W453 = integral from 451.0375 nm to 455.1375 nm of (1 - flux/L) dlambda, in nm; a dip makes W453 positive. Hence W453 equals 0.250 nm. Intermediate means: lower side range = 35.8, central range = 33.5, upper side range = 35.5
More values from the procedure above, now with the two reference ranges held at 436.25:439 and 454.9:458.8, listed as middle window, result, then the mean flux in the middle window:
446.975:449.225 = -0.15 nm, 33.2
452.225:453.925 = 0.09 nm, 31.7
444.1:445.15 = -0.06 nm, 31.1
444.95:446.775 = 0.10 nm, 28.5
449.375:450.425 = -0.08 nm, 34.3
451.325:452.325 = -0.06 nm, 35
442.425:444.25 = -0.01 nm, 29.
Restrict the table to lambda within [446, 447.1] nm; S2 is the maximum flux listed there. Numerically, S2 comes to 32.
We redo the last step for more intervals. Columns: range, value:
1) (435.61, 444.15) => 30.7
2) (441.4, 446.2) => 32.1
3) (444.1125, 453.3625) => 36.8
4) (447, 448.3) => 33.7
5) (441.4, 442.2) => 29.8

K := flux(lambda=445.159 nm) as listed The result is 29.9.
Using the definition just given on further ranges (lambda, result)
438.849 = 23.8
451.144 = 36.1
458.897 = 36.2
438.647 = 21.2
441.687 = 28.2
